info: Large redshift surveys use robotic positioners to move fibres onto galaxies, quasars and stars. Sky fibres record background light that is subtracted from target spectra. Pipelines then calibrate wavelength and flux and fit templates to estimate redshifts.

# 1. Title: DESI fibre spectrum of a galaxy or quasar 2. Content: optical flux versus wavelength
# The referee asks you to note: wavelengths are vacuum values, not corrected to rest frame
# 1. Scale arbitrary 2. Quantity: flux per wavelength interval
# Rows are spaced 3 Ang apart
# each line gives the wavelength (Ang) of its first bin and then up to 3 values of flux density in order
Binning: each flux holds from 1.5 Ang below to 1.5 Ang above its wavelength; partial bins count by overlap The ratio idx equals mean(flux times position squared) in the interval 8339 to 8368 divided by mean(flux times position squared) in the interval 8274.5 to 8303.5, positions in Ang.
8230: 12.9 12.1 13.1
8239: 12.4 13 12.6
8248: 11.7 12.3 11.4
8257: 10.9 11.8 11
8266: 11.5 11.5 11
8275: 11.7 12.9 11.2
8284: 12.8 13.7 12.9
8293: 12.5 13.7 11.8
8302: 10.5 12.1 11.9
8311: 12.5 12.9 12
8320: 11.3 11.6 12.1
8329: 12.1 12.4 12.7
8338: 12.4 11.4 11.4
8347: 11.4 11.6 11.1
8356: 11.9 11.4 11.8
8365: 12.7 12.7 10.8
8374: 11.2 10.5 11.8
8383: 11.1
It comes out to 0.96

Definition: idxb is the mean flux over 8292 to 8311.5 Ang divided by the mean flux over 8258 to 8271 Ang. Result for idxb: 1.1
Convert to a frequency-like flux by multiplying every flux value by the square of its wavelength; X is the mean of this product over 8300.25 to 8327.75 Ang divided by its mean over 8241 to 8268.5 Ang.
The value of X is 1.02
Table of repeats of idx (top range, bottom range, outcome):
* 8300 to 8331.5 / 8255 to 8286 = 1.03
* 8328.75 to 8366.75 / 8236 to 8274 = 1.03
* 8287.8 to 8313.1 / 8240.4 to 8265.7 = 1.05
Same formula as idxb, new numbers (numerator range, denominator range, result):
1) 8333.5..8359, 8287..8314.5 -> 0.95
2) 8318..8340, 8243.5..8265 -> 1.03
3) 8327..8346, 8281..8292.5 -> 0.94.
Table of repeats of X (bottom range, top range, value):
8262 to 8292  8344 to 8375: 0.99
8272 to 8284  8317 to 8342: 1.02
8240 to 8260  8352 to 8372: 1.01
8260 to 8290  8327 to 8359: 1.00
